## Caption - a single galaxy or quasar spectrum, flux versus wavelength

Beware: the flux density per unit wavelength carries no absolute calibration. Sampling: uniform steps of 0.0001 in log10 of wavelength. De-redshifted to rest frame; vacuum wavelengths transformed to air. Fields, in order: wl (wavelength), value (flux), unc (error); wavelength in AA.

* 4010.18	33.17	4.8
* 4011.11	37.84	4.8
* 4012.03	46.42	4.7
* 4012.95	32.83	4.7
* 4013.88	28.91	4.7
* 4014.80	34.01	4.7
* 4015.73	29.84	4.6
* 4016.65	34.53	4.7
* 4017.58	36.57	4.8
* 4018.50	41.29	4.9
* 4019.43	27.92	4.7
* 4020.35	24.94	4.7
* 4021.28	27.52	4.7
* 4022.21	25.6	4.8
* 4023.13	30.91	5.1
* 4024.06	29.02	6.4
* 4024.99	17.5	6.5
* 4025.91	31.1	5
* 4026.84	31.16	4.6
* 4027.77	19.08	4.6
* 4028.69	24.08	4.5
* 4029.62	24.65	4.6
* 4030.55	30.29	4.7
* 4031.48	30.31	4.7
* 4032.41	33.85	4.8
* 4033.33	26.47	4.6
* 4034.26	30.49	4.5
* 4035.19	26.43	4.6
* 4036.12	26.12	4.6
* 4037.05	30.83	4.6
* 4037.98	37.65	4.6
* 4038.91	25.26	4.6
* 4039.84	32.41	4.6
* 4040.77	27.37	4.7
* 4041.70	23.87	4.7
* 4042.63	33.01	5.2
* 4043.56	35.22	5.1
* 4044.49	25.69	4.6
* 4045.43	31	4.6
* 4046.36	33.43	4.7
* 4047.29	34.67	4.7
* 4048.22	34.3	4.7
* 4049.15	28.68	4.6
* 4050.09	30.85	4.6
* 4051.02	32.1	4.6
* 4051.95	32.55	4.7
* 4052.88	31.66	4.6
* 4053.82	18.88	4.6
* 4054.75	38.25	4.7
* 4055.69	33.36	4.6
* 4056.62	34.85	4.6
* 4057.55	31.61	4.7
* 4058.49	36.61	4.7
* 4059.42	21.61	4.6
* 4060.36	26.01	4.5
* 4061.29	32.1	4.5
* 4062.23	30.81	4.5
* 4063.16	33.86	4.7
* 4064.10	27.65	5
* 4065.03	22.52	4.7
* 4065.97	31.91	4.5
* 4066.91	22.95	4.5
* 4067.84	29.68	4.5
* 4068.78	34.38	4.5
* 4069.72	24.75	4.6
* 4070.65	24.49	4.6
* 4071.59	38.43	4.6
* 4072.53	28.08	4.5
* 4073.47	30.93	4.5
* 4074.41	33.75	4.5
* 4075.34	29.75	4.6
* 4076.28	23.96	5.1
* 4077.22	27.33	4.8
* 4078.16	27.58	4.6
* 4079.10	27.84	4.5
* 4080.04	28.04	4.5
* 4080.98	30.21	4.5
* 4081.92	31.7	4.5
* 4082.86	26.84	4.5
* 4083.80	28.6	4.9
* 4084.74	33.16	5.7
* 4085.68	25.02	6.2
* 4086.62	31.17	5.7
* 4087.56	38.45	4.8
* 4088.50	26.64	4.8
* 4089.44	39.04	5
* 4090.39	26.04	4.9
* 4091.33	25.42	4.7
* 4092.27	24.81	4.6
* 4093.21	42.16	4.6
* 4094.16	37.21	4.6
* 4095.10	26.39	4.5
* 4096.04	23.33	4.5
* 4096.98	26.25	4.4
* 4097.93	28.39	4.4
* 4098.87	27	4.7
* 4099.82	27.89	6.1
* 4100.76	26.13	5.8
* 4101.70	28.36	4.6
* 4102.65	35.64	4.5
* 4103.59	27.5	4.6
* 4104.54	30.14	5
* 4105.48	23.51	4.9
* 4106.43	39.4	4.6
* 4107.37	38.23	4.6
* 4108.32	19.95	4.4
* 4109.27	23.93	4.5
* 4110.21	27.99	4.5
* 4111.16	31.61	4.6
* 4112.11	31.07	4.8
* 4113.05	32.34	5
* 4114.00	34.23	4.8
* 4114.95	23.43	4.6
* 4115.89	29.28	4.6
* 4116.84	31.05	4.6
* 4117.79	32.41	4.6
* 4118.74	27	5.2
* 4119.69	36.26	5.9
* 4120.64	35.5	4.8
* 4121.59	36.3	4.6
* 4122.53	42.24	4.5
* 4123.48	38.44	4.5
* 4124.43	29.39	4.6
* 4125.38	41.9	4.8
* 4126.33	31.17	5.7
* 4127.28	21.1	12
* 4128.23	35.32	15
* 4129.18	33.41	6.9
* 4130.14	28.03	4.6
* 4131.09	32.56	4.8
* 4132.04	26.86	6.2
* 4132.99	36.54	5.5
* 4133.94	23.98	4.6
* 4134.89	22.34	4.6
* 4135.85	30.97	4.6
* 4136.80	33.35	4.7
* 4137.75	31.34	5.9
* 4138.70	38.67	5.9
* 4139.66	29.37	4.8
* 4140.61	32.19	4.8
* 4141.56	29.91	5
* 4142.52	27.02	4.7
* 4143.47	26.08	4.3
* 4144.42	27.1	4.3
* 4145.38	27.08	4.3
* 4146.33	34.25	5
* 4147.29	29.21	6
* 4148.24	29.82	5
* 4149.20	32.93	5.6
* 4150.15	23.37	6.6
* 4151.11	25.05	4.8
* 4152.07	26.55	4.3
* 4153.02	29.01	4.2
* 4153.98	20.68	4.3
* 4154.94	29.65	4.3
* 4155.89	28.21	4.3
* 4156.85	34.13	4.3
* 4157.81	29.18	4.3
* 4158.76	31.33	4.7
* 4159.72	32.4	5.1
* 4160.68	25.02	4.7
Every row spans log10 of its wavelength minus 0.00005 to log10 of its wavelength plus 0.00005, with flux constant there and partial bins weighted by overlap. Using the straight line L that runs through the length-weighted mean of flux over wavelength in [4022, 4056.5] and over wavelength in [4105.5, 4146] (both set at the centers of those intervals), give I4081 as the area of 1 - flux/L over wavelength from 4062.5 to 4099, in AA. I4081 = 1.0 AA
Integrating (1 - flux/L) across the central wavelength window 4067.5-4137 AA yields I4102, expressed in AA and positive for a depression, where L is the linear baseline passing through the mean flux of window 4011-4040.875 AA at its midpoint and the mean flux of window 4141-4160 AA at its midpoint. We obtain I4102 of -2.72 AA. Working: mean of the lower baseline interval 30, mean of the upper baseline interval 28.6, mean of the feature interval 30.3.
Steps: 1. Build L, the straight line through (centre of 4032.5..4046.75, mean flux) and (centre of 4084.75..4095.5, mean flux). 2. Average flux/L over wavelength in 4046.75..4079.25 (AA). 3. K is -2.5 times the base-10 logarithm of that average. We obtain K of 0.02 mag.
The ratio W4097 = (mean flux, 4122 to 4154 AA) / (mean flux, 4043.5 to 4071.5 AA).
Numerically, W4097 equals 1.00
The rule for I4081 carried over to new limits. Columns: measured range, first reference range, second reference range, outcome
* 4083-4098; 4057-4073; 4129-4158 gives -0.4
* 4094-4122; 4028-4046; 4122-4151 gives 0.5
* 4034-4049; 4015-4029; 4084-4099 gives -0.6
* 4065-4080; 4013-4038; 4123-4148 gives 0.5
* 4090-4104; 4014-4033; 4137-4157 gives 0.1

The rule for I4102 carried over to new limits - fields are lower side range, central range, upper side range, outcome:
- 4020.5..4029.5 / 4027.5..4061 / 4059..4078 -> -3.2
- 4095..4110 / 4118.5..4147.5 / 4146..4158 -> -3.1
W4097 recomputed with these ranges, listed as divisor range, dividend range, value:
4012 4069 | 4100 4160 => 1.01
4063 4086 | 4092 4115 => 1.03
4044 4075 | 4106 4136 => 1.03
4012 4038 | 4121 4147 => 1.06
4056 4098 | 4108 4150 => 1.04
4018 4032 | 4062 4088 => 1.06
